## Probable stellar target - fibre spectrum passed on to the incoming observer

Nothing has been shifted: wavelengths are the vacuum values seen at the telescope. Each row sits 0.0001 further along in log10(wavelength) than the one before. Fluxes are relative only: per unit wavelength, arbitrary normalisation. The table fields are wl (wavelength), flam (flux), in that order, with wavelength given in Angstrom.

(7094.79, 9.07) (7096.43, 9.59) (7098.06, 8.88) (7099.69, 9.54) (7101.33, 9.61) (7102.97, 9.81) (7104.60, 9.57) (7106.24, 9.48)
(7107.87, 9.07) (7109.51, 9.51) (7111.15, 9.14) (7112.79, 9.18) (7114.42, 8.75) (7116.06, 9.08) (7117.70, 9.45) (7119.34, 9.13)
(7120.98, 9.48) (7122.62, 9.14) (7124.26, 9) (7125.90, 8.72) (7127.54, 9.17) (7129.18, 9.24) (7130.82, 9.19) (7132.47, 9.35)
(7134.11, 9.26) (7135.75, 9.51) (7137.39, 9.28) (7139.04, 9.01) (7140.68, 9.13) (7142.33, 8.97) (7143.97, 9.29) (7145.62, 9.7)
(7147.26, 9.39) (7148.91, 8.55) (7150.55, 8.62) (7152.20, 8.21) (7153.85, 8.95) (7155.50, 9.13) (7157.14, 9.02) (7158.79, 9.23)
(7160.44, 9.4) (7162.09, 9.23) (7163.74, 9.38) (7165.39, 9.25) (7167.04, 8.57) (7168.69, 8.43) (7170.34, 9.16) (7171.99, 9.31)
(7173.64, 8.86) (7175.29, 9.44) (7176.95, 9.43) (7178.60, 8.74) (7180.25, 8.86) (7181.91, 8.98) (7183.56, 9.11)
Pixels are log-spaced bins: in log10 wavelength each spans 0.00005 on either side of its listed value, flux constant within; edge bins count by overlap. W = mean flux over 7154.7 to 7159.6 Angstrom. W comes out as 9.14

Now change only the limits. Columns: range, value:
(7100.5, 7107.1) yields 9.61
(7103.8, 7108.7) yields 9.37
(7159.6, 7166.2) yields 9.31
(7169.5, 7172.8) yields 9.24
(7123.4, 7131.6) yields 9.07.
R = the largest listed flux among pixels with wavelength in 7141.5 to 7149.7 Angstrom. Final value 9.7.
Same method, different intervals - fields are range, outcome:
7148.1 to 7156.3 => 9.13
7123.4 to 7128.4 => 9.17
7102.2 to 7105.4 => 9.81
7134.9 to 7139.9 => 9.51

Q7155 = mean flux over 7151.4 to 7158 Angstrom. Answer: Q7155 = 8.83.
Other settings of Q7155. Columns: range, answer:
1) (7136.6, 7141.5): 9.13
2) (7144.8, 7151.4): 9.07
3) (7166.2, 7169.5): 8.51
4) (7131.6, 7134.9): 9.29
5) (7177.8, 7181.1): 8.79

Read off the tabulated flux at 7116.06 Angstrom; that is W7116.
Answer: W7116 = 9.08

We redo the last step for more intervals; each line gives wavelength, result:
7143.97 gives 9.29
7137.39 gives 9.28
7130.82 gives 9.19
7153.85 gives 8.95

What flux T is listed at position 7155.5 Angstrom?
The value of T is 9.13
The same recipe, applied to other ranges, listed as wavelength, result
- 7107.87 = 9.07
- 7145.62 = 9.7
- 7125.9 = 8.72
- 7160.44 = 9.4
